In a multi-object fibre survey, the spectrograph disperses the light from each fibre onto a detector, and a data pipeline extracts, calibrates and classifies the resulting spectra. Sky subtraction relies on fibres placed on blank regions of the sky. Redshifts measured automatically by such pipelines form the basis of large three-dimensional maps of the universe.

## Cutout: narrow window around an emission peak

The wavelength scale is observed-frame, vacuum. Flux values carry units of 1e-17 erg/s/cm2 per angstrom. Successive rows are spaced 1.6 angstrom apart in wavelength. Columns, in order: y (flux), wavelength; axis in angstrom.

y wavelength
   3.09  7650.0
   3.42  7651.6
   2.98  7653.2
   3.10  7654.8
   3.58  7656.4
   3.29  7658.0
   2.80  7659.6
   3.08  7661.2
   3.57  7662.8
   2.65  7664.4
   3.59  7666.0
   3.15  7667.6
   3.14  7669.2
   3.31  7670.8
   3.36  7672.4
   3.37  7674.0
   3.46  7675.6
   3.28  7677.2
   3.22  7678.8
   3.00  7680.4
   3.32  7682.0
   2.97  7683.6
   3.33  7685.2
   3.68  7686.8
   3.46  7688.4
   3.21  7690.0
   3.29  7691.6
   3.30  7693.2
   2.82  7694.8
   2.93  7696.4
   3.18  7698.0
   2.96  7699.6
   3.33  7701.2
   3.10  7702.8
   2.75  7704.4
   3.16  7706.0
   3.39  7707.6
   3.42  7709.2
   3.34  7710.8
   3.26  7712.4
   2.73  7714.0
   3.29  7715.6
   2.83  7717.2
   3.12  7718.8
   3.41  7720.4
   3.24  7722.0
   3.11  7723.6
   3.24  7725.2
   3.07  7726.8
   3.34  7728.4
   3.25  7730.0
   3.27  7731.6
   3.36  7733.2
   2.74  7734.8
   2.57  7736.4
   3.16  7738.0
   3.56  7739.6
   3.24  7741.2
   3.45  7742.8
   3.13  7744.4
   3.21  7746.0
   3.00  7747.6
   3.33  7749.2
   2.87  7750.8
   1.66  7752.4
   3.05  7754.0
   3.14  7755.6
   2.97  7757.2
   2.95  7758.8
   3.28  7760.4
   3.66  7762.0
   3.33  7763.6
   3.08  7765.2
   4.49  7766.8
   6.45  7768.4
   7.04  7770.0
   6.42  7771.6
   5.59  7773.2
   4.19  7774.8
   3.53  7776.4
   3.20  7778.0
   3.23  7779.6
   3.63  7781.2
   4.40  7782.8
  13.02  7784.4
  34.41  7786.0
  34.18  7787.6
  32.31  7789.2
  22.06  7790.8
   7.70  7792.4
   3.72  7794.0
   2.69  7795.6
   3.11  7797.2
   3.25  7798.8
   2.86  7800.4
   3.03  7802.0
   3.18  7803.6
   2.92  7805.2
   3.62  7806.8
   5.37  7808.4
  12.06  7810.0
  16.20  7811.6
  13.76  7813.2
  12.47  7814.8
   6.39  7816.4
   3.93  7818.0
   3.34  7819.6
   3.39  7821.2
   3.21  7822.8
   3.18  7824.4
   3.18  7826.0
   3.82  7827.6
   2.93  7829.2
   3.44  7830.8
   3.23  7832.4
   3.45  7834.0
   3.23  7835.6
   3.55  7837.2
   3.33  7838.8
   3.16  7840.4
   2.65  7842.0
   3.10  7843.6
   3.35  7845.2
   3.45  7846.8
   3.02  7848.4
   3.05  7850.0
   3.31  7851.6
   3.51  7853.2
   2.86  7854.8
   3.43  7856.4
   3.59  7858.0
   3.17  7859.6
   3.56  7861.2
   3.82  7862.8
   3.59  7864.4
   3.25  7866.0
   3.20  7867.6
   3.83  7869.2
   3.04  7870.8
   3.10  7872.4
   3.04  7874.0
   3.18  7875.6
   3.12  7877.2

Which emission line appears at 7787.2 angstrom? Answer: H-alpha 6563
